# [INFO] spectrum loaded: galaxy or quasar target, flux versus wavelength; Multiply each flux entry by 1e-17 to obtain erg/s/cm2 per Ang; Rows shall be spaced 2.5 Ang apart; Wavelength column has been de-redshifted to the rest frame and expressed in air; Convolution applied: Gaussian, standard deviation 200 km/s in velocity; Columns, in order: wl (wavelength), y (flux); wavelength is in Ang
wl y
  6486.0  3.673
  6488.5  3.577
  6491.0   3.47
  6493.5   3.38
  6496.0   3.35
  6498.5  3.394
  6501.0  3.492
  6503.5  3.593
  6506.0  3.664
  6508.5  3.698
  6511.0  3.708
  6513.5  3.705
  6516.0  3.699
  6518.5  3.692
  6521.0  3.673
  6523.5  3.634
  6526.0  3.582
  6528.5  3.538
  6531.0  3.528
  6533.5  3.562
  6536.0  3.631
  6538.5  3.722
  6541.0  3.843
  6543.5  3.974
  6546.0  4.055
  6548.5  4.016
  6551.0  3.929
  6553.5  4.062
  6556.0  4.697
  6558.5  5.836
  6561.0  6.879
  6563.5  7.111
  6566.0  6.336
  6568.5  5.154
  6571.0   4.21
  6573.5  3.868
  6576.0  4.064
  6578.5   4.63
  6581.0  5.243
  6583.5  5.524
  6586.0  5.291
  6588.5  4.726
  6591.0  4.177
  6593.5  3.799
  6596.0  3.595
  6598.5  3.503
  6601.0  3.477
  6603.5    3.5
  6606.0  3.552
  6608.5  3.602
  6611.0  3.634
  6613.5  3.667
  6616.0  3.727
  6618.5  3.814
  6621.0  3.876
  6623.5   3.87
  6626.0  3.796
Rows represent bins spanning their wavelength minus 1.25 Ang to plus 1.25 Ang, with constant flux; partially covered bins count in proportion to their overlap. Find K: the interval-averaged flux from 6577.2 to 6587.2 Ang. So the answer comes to 5.17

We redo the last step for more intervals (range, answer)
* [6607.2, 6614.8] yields 3.63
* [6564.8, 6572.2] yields 5.23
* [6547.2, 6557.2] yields 4.17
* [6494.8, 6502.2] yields 3.41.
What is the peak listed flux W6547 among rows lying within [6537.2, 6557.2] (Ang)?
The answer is 4.697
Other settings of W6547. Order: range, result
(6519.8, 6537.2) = 3.673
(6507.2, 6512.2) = 3.708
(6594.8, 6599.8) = 3.595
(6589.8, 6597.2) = 4.177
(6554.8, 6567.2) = 7.111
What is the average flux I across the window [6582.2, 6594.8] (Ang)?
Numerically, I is 4.7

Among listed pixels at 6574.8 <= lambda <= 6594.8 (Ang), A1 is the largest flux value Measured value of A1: 5.524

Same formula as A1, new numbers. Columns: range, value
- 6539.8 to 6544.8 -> 3.974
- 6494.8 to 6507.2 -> 3.664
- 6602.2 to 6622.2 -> 3.876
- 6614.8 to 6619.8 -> 3.814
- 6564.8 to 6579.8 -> 6.336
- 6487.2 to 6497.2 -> 3.577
